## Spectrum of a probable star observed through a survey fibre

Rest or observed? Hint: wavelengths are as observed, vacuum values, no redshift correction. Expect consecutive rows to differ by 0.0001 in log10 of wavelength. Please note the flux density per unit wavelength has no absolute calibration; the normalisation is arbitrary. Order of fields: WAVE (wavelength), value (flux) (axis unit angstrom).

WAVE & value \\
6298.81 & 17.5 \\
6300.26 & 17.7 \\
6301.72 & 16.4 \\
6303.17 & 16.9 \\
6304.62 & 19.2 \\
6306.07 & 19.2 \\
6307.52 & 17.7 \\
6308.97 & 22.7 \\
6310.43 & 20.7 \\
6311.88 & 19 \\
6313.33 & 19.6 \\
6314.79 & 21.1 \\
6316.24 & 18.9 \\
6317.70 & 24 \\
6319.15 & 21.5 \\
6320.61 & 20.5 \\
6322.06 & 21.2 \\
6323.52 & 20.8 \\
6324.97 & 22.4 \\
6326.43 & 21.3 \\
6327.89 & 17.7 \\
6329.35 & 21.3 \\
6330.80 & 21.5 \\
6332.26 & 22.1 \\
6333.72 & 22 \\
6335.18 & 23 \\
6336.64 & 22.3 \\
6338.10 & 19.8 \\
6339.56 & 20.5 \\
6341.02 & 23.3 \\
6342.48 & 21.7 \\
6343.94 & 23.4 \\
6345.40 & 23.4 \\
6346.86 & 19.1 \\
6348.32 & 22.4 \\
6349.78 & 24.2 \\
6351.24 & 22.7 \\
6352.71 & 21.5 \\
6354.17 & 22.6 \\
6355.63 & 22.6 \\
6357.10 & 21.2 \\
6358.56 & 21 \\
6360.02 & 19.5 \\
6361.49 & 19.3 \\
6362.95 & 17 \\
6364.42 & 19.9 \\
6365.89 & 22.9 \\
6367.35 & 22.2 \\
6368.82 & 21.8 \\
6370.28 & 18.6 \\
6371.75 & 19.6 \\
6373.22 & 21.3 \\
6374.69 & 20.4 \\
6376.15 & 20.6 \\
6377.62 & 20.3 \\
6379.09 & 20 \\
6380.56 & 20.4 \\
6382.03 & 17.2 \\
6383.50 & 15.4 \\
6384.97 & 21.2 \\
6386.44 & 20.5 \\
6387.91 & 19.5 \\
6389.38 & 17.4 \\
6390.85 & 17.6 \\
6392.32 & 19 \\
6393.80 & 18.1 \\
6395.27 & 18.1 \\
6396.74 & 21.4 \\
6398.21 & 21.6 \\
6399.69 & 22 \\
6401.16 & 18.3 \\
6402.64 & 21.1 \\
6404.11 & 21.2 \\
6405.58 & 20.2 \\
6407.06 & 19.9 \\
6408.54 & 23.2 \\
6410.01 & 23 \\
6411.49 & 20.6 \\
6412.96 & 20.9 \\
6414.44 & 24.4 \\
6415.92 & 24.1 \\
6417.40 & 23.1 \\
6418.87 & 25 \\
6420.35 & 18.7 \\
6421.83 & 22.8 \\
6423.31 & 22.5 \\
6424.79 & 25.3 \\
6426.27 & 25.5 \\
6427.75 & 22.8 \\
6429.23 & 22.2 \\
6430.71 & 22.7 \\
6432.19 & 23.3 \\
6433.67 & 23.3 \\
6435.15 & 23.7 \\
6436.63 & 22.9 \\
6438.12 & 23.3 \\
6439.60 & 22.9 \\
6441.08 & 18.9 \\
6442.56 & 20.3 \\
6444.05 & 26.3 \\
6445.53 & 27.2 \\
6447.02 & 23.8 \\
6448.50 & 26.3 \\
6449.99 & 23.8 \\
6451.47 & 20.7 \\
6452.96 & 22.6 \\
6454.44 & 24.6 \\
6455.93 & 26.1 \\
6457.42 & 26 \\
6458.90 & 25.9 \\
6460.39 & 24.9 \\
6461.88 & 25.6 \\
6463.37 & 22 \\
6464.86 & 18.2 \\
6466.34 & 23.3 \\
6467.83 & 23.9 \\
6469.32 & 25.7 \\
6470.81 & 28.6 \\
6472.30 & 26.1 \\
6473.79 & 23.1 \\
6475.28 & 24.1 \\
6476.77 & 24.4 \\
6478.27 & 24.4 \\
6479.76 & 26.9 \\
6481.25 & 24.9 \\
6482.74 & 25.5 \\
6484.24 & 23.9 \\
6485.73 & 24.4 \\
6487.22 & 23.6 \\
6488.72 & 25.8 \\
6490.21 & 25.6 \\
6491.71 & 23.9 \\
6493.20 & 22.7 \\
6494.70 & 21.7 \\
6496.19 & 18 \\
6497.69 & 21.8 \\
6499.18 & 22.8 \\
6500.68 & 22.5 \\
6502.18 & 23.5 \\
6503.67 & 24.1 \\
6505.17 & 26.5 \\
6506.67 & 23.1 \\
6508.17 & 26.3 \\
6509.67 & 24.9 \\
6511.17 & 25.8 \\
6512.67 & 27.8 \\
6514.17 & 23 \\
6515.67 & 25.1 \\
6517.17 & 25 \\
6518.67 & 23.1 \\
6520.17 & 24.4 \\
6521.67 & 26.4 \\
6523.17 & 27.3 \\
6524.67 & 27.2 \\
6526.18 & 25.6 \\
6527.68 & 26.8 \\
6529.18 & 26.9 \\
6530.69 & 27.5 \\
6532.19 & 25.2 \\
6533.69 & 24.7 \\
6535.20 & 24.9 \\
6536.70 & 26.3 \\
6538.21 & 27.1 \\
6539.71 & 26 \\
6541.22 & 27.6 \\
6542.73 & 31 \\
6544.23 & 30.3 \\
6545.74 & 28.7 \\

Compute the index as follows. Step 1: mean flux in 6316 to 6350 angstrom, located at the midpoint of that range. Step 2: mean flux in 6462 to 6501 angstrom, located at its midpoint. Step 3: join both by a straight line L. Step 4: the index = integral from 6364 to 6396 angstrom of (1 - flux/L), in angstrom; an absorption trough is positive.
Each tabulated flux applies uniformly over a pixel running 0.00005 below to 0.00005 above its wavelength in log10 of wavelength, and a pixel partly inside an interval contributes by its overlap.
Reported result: 3.8 angstrom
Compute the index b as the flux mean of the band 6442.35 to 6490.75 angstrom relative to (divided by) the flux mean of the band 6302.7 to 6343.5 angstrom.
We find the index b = 1.2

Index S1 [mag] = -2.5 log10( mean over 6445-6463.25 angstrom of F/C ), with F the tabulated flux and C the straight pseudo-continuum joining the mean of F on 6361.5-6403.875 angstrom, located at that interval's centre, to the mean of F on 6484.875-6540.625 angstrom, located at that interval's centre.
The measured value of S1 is -0.10 mag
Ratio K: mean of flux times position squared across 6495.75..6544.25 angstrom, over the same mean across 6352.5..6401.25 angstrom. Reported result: 1.33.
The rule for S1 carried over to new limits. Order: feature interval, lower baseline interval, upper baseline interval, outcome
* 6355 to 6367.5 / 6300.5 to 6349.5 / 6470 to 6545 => 0.06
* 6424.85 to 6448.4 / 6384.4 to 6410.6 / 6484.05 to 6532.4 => -0.08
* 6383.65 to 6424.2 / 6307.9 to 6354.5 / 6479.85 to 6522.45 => 0.09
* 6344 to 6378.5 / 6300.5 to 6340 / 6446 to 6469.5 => 0.02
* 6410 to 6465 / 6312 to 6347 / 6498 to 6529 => 0.01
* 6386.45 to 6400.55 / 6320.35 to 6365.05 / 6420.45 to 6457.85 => 0.16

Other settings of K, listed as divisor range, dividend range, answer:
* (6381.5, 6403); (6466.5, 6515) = 1.31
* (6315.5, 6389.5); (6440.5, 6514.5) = 1.20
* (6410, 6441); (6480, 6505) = 1.05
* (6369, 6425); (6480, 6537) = 1.24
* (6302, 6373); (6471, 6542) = 1.25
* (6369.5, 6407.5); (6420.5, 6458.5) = 1.22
